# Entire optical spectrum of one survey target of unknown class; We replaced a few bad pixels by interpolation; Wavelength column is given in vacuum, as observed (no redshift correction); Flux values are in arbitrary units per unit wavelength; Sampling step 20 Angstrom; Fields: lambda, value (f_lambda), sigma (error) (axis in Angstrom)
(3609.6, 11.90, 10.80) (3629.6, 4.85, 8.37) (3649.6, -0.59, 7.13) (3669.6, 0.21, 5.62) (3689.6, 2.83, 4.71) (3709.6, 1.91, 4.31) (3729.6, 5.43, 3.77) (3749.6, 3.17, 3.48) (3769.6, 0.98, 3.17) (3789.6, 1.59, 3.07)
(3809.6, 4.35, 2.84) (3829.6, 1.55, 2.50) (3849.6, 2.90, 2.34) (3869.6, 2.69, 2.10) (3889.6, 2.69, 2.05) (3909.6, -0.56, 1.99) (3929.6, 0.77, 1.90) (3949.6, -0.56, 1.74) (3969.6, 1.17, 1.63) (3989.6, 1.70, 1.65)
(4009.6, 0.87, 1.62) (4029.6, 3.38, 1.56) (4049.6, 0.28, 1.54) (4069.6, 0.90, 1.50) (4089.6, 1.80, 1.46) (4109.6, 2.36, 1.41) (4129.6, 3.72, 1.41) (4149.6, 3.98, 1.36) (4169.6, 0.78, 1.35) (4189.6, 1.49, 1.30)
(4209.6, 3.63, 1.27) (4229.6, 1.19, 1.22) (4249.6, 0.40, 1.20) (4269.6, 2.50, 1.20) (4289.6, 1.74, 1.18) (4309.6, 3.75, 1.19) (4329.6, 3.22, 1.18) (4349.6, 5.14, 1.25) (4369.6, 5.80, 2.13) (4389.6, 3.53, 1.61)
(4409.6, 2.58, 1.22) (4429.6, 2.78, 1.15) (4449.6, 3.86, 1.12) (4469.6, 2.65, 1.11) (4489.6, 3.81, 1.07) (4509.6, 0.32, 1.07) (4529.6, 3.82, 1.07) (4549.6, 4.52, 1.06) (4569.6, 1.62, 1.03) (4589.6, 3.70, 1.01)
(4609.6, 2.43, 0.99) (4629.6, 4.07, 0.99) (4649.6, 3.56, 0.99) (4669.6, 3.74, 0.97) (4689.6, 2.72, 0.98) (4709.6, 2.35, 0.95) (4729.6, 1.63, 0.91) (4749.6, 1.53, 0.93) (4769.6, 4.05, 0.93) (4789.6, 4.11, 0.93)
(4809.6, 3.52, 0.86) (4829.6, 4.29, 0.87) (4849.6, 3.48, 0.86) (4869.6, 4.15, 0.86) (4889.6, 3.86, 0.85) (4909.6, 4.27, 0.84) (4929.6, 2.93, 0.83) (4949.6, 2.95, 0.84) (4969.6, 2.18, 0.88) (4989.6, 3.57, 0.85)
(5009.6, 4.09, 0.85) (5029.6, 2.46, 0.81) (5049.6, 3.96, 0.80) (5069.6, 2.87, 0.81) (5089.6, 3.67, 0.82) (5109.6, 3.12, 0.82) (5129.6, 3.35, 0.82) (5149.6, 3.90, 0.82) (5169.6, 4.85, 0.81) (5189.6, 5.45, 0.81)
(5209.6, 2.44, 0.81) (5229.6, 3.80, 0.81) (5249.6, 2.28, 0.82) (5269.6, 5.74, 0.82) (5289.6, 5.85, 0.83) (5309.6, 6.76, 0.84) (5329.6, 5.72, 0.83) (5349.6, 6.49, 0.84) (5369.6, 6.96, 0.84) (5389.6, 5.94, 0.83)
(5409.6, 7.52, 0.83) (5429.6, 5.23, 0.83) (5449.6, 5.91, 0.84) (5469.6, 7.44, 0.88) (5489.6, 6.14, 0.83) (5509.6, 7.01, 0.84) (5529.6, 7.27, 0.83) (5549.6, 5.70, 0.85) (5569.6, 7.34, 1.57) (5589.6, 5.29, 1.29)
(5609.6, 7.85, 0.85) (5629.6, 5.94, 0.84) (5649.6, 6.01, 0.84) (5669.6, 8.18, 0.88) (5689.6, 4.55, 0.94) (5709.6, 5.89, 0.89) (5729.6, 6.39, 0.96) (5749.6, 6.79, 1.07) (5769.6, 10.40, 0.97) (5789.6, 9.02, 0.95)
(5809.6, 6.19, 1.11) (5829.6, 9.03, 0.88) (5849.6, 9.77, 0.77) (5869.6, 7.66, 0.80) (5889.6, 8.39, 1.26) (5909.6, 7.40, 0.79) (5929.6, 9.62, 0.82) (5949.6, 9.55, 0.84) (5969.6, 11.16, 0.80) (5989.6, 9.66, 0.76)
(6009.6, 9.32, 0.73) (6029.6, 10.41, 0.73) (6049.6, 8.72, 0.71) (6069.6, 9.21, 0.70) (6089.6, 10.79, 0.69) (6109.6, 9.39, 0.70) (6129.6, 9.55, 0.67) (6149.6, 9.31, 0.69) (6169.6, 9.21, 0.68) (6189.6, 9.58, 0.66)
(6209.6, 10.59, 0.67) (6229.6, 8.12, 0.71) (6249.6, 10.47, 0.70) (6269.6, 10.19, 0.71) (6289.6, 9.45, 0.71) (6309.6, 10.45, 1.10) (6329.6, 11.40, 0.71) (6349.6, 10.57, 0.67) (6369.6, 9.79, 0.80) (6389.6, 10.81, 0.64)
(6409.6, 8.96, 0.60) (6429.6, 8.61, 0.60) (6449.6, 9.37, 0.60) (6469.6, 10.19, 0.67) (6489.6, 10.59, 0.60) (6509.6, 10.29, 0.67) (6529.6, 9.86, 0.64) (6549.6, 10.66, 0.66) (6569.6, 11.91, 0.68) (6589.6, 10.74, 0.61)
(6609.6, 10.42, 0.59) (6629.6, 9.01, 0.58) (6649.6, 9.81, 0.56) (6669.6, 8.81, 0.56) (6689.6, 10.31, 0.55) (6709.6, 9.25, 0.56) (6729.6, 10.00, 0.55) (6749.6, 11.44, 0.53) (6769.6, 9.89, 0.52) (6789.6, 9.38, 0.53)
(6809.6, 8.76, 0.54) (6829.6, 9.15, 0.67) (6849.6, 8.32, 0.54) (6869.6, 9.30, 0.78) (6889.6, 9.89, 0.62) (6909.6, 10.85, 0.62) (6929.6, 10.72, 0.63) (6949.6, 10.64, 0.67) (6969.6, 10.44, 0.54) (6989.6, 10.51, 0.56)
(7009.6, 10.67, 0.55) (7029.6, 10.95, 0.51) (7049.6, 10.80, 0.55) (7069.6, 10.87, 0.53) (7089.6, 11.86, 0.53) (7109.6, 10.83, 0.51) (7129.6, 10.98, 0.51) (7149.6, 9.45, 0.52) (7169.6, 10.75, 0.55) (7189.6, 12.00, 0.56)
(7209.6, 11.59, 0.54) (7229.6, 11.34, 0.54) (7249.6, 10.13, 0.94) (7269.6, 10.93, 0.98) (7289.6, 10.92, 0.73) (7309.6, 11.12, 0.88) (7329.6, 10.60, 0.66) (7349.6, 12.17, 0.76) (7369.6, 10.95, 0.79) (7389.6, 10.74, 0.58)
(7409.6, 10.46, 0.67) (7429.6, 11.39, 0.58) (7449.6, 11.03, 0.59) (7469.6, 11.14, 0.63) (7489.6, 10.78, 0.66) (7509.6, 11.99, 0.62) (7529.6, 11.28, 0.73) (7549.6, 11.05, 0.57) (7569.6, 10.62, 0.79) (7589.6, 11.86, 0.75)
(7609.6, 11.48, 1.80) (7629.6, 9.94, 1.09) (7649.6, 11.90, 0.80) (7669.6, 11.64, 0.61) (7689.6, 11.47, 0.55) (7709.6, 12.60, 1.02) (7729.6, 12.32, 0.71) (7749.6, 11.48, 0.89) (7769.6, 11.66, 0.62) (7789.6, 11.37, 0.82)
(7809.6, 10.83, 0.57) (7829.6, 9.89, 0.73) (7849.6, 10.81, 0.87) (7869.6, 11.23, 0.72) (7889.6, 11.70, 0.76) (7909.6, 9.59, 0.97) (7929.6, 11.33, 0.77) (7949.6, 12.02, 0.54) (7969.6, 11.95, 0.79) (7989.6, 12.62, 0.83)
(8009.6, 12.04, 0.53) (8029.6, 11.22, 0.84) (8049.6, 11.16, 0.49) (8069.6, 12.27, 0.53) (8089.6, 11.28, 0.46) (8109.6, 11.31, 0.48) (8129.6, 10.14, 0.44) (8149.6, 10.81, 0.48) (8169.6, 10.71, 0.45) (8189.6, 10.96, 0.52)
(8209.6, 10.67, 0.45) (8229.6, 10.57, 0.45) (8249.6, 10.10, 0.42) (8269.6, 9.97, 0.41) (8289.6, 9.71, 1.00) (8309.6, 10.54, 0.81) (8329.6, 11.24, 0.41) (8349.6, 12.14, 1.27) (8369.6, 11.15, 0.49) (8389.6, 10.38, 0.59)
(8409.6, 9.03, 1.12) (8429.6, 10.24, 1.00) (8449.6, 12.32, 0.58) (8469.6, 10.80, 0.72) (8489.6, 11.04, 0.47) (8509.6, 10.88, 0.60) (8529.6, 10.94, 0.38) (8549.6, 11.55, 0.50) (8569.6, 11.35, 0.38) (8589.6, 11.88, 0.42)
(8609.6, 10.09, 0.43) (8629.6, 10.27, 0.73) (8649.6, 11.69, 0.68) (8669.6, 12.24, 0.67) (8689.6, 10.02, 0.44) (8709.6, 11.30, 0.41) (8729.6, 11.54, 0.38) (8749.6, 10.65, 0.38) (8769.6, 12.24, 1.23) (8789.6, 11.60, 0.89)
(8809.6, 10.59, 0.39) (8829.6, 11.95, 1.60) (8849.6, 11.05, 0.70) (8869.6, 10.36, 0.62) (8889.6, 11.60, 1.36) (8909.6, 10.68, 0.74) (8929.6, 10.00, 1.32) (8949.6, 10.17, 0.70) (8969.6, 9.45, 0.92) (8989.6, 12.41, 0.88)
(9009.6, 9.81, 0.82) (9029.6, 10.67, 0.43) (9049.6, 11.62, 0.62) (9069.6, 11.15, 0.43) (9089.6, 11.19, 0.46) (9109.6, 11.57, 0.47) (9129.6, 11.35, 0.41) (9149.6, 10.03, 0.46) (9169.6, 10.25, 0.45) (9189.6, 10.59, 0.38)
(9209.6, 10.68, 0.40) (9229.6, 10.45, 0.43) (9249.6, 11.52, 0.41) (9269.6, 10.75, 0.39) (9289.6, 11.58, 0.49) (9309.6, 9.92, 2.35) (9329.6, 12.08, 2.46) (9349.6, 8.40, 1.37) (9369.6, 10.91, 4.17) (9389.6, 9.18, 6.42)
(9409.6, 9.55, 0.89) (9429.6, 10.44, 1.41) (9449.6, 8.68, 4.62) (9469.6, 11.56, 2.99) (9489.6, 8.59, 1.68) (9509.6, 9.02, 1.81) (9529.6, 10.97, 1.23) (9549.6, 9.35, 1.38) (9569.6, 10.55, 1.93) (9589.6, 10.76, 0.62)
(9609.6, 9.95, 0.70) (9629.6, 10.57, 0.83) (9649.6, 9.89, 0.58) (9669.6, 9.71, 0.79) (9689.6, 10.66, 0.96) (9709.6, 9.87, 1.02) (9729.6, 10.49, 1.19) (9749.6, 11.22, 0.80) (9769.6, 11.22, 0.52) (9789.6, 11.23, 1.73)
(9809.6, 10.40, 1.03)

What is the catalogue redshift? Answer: 0.324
